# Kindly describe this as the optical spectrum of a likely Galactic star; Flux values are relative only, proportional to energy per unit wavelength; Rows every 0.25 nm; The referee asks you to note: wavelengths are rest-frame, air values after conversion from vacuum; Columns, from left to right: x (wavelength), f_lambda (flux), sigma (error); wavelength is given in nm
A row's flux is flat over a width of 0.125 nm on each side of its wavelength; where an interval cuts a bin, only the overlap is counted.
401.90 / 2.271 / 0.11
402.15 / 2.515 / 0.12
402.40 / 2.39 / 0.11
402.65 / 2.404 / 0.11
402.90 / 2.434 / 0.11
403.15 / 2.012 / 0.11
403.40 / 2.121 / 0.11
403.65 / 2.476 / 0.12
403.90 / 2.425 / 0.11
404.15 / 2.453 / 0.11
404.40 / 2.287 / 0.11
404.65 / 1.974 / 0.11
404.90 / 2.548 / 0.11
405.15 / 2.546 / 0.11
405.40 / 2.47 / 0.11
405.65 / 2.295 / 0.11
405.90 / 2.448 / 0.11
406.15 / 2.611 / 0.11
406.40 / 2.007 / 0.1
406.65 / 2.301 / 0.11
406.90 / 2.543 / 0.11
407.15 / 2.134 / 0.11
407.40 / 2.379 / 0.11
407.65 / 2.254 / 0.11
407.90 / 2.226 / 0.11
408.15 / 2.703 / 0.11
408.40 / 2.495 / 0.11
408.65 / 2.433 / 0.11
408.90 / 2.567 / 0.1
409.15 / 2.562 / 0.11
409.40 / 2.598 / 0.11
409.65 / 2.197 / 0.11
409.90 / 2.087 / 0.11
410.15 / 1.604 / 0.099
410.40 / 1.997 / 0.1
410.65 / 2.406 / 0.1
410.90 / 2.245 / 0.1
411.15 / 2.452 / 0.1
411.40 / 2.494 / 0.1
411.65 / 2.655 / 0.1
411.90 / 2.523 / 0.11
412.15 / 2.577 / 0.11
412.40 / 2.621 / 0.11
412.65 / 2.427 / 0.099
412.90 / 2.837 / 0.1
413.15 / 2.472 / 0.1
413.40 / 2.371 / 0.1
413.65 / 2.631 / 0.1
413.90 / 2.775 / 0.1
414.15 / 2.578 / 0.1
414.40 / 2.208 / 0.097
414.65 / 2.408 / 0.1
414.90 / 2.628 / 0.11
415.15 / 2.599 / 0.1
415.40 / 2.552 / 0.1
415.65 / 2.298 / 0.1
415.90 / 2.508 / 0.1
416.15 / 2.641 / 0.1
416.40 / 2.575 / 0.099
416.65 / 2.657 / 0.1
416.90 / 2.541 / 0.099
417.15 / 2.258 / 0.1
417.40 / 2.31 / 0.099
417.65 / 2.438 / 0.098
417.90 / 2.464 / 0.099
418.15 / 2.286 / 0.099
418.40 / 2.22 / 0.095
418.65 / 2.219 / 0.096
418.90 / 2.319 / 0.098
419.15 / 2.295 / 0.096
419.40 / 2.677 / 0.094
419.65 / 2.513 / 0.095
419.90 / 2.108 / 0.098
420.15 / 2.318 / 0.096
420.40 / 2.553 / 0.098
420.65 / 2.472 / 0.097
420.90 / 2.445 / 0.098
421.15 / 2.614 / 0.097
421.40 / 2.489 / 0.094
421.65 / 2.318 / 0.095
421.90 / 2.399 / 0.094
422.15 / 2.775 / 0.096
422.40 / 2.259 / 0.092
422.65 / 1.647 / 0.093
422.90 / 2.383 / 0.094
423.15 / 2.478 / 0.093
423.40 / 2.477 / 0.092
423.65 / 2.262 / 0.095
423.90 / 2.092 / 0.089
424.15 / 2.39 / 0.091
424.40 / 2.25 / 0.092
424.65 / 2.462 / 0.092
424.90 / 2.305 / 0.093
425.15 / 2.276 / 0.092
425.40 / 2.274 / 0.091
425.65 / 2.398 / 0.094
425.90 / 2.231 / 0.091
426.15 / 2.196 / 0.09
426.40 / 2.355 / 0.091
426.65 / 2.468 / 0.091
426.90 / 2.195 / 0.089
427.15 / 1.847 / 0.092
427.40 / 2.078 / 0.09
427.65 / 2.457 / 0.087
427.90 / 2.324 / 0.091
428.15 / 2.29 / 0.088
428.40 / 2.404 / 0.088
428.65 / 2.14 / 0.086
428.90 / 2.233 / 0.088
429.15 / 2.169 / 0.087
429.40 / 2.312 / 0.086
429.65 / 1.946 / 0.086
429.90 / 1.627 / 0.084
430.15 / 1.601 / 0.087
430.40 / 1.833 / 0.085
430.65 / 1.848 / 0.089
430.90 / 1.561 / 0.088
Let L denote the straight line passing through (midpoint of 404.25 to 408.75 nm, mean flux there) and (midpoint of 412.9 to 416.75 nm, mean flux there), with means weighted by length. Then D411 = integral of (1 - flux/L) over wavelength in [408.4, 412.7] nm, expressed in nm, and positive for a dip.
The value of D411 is 0.12 nm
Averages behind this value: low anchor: 2.37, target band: 2.38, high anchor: 2.54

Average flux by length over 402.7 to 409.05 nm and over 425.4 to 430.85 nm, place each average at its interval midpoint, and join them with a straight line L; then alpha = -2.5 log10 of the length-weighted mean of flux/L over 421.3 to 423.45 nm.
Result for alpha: -0.08 mag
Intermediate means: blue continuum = 2.37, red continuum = 2.14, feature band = 2.35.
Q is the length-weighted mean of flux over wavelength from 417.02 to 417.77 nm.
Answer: 2.34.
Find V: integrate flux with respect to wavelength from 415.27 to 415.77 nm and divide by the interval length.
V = 2.43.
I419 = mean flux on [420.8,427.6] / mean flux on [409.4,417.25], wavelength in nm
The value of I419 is 0.94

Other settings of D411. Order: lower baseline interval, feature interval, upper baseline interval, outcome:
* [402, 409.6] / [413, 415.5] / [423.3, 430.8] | -0.24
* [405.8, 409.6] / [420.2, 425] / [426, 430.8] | -0.37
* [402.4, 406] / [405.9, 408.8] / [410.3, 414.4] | 0.04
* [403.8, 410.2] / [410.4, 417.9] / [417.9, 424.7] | -0.43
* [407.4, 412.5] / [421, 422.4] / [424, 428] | -0.11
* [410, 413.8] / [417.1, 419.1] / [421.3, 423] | 0.04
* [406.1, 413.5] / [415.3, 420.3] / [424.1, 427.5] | -0.18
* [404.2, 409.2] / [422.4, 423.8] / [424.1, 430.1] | 0.01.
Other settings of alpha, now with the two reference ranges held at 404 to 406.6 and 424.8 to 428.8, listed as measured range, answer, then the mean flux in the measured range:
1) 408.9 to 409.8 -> -0.05 mag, 2.46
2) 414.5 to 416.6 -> -0.09 mag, 2.53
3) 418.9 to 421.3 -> -0.07 mag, 2.44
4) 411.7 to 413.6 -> -0.10 mag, 2.55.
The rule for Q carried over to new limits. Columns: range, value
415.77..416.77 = 2.59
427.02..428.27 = 2.2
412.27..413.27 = 2.59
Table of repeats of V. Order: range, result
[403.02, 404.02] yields 2.26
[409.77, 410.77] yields 2.02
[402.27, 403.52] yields 2.27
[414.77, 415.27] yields 2.61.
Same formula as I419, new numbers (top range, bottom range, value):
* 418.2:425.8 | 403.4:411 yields 1.01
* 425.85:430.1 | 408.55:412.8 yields 0.92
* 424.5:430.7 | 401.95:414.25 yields 0.91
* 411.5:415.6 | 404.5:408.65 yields 1.07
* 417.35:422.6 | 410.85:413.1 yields 0.94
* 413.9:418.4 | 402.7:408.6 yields 1.05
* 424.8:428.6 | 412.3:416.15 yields 0.90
